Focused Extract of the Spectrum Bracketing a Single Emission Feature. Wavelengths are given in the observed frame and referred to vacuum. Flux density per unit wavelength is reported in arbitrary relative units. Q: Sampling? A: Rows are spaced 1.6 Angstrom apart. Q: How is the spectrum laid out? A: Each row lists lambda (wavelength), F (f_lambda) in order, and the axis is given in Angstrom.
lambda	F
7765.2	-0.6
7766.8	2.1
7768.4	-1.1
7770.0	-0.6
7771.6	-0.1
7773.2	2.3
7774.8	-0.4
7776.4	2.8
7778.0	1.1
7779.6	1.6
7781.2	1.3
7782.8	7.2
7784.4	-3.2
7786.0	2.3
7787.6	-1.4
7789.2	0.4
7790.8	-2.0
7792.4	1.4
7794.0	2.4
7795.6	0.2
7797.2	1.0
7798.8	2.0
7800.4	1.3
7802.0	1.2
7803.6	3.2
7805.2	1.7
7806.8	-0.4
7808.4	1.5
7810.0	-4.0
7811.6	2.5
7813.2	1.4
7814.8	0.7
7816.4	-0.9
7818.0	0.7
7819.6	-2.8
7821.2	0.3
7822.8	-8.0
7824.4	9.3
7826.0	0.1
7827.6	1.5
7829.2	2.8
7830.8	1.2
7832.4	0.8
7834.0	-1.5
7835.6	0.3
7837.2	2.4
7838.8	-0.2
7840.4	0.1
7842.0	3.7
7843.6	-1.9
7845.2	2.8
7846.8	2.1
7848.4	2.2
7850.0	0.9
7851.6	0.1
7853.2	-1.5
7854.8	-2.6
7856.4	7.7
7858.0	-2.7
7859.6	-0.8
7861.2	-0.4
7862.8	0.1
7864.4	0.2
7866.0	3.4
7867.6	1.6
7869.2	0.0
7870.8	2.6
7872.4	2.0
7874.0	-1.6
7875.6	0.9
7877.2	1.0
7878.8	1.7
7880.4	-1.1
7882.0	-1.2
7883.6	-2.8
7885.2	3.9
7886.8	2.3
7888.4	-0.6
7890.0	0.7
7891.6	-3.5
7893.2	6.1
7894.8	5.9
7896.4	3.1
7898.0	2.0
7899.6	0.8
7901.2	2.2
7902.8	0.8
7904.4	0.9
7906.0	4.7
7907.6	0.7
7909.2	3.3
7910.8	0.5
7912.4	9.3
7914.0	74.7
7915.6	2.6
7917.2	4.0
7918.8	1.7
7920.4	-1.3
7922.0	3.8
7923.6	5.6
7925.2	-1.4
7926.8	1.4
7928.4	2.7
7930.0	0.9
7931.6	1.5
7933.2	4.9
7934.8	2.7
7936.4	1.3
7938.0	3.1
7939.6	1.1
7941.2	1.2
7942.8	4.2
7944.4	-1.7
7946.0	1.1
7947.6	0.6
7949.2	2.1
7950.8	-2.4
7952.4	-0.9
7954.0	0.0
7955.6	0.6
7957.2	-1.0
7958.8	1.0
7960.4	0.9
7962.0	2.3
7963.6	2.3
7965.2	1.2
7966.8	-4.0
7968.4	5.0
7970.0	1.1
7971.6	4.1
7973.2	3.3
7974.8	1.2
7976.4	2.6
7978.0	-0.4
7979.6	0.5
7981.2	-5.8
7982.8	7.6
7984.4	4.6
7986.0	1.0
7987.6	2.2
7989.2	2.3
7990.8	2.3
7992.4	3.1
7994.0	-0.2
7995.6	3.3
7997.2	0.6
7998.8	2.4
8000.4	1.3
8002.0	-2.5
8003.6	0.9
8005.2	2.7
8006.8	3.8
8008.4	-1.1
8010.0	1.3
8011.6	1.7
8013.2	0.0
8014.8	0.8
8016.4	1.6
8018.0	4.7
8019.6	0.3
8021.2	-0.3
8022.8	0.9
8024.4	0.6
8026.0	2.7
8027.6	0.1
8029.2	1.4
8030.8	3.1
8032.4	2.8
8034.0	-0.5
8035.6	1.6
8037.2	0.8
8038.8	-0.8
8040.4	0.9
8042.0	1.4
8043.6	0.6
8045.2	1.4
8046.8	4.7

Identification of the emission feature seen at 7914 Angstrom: [O III] 5007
